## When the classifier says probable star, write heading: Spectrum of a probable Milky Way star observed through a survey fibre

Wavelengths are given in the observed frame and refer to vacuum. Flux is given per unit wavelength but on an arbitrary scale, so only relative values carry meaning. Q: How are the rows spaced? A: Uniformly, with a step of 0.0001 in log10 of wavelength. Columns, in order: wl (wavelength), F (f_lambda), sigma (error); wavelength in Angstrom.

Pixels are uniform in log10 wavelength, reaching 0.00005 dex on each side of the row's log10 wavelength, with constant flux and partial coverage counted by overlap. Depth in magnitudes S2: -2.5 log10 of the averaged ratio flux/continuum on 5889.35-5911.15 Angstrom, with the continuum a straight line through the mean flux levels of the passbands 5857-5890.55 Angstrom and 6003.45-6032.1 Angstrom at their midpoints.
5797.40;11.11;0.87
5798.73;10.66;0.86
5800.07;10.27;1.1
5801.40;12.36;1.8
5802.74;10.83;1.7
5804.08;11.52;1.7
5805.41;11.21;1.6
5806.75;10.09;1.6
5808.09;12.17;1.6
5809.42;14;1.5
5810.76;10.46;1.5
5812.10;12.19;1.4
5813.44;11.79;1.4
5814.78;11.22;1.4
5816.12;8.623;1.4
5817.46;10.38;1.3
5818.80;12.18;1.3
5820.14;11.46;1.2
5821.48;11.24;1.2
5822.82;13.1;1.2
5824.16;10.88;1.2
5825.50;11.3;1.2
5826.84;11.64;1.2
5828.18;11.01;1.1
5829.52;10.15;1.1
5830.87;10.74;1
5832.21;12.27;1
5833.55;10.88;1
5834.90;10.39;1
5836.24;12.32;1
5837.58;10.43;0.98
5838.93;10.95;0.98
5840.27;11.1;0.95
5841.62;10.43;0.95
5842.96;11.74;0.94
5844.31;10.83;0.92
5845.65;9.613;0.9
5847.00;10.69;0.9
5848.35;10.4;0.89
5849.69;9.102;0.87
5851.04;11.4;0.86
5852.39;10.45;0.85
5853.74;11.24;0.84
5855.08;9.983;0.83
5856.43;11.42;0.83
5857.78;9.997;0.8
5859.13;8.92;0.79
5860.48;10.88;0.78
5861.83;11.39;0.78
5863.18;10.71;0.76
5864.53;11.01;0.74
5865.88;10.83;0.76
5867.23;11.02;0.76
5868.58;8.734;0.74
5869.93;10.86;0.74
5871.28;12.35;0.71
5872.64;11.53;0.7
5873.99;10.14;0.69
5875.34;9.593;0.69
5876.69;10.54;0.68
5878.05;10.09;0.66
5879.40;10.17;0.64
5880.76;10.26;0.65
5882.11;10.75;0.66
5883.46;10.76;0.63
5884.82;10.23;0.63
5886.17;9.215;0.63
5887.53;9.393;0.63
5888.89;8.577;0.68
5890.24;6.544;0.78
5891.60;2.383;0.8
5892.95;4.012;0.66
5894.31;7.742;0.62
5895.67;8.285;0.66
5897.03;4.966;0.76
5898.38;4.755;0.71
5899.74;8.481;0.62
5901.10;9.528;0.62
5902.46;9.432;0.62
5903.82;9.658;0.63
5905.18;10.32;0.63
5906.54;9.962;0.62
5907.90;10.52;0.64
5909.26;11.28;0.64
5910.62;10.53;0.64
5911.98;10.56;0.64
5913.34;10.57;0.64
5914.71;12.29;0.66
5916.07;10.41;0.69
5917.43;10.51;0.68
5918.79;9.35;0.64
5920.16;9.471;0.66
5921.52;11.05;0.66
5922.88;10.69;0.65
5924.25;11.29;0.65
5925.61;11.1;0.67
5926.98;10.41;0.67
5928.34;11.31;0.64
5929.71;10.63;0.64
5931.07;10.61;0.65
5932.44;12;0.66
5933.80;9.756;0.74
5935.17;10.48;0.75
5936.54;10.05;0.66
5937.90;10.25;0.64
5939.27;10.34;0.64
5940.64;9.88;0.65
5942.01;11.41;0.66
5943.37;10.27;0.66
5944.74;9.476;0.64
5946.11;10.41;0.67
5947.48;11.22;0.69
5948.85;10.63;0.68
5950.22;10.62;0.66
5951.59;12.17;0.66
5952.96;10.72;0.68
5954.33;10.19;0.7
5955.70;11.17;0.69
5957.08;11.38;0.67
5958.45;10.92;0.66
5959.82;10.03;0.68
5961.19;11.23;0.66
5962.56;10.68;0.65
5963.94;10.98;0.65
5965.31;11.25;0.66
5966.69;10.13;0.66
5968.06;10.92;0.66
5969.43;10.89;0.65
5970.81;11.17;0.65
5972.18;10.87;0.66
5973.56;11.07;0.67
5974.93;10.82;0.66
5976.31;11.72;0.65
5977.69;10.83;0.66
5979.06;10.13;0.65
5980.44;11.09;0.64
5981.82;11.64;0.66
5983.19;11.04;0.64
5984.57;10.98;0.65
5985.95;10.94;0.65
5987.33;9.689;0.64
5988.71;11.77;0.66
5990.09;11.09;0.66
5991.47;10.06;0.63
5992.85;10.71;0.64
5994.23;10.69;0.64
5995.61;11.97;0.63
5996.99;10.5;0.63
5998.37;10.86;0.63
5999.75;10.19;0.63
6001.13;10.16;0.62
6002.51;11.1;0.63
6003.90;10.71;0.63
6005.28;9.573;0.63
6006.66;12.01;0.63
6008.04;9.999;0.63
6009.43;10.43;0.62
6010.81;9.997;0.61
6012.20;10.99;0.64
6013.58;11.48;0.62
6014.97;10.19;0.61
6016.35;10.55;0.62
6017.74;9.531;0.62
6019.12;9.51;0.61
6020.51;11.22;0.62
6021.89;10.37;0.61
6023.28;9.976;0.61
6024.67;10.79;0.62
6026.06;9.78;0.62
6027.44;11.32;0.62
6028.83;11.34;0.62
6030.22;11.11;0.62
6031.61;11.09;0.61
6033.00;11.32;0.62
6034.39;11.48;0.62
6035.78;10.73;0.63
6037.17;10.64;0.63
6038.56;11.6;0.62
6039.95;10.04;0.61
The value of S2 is 0.27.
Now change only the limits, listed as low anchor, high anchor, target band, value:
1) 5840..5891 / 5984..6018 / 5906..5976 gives -0.02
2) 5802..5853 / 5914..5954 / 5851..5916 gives 0.13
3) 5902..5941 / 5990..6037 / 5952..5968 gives -0.02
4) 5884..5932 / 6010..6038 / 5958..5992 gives -0.08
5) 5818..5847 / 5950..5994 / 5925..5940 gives 0.04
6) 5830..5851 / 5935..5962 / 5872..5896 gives 0.20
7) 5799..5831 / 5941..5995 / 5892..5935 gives 0.14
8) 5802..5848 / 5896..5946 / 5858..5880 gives 0.01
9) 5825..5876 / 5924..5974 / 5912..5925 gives 0.01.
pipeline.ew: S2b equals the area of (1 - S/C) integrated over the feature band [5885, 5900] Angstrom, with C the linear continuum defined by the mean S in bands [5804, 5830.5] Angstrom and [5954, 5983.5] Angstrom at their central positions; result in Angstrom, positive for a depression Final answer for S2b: 5.8 Angstrom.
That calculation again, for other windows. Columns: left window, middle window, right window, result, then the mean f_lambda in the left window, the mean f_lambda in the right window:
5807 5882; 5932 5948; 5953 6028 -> 0.5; 10.9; 10.7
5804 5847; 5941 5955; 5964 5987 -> 0.4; 11.2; 10.9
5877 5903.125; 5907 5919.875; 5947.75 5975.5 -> -2.2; 8.22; 10.9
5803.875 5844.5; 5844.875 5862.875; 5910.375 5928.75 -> 1.0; 11.3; 10.7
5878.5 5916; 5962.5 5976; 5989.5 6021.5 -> -1.2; 8.96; 10.6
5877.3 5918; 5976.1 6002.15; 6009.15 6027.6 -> -1.9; 9.07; 10.4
